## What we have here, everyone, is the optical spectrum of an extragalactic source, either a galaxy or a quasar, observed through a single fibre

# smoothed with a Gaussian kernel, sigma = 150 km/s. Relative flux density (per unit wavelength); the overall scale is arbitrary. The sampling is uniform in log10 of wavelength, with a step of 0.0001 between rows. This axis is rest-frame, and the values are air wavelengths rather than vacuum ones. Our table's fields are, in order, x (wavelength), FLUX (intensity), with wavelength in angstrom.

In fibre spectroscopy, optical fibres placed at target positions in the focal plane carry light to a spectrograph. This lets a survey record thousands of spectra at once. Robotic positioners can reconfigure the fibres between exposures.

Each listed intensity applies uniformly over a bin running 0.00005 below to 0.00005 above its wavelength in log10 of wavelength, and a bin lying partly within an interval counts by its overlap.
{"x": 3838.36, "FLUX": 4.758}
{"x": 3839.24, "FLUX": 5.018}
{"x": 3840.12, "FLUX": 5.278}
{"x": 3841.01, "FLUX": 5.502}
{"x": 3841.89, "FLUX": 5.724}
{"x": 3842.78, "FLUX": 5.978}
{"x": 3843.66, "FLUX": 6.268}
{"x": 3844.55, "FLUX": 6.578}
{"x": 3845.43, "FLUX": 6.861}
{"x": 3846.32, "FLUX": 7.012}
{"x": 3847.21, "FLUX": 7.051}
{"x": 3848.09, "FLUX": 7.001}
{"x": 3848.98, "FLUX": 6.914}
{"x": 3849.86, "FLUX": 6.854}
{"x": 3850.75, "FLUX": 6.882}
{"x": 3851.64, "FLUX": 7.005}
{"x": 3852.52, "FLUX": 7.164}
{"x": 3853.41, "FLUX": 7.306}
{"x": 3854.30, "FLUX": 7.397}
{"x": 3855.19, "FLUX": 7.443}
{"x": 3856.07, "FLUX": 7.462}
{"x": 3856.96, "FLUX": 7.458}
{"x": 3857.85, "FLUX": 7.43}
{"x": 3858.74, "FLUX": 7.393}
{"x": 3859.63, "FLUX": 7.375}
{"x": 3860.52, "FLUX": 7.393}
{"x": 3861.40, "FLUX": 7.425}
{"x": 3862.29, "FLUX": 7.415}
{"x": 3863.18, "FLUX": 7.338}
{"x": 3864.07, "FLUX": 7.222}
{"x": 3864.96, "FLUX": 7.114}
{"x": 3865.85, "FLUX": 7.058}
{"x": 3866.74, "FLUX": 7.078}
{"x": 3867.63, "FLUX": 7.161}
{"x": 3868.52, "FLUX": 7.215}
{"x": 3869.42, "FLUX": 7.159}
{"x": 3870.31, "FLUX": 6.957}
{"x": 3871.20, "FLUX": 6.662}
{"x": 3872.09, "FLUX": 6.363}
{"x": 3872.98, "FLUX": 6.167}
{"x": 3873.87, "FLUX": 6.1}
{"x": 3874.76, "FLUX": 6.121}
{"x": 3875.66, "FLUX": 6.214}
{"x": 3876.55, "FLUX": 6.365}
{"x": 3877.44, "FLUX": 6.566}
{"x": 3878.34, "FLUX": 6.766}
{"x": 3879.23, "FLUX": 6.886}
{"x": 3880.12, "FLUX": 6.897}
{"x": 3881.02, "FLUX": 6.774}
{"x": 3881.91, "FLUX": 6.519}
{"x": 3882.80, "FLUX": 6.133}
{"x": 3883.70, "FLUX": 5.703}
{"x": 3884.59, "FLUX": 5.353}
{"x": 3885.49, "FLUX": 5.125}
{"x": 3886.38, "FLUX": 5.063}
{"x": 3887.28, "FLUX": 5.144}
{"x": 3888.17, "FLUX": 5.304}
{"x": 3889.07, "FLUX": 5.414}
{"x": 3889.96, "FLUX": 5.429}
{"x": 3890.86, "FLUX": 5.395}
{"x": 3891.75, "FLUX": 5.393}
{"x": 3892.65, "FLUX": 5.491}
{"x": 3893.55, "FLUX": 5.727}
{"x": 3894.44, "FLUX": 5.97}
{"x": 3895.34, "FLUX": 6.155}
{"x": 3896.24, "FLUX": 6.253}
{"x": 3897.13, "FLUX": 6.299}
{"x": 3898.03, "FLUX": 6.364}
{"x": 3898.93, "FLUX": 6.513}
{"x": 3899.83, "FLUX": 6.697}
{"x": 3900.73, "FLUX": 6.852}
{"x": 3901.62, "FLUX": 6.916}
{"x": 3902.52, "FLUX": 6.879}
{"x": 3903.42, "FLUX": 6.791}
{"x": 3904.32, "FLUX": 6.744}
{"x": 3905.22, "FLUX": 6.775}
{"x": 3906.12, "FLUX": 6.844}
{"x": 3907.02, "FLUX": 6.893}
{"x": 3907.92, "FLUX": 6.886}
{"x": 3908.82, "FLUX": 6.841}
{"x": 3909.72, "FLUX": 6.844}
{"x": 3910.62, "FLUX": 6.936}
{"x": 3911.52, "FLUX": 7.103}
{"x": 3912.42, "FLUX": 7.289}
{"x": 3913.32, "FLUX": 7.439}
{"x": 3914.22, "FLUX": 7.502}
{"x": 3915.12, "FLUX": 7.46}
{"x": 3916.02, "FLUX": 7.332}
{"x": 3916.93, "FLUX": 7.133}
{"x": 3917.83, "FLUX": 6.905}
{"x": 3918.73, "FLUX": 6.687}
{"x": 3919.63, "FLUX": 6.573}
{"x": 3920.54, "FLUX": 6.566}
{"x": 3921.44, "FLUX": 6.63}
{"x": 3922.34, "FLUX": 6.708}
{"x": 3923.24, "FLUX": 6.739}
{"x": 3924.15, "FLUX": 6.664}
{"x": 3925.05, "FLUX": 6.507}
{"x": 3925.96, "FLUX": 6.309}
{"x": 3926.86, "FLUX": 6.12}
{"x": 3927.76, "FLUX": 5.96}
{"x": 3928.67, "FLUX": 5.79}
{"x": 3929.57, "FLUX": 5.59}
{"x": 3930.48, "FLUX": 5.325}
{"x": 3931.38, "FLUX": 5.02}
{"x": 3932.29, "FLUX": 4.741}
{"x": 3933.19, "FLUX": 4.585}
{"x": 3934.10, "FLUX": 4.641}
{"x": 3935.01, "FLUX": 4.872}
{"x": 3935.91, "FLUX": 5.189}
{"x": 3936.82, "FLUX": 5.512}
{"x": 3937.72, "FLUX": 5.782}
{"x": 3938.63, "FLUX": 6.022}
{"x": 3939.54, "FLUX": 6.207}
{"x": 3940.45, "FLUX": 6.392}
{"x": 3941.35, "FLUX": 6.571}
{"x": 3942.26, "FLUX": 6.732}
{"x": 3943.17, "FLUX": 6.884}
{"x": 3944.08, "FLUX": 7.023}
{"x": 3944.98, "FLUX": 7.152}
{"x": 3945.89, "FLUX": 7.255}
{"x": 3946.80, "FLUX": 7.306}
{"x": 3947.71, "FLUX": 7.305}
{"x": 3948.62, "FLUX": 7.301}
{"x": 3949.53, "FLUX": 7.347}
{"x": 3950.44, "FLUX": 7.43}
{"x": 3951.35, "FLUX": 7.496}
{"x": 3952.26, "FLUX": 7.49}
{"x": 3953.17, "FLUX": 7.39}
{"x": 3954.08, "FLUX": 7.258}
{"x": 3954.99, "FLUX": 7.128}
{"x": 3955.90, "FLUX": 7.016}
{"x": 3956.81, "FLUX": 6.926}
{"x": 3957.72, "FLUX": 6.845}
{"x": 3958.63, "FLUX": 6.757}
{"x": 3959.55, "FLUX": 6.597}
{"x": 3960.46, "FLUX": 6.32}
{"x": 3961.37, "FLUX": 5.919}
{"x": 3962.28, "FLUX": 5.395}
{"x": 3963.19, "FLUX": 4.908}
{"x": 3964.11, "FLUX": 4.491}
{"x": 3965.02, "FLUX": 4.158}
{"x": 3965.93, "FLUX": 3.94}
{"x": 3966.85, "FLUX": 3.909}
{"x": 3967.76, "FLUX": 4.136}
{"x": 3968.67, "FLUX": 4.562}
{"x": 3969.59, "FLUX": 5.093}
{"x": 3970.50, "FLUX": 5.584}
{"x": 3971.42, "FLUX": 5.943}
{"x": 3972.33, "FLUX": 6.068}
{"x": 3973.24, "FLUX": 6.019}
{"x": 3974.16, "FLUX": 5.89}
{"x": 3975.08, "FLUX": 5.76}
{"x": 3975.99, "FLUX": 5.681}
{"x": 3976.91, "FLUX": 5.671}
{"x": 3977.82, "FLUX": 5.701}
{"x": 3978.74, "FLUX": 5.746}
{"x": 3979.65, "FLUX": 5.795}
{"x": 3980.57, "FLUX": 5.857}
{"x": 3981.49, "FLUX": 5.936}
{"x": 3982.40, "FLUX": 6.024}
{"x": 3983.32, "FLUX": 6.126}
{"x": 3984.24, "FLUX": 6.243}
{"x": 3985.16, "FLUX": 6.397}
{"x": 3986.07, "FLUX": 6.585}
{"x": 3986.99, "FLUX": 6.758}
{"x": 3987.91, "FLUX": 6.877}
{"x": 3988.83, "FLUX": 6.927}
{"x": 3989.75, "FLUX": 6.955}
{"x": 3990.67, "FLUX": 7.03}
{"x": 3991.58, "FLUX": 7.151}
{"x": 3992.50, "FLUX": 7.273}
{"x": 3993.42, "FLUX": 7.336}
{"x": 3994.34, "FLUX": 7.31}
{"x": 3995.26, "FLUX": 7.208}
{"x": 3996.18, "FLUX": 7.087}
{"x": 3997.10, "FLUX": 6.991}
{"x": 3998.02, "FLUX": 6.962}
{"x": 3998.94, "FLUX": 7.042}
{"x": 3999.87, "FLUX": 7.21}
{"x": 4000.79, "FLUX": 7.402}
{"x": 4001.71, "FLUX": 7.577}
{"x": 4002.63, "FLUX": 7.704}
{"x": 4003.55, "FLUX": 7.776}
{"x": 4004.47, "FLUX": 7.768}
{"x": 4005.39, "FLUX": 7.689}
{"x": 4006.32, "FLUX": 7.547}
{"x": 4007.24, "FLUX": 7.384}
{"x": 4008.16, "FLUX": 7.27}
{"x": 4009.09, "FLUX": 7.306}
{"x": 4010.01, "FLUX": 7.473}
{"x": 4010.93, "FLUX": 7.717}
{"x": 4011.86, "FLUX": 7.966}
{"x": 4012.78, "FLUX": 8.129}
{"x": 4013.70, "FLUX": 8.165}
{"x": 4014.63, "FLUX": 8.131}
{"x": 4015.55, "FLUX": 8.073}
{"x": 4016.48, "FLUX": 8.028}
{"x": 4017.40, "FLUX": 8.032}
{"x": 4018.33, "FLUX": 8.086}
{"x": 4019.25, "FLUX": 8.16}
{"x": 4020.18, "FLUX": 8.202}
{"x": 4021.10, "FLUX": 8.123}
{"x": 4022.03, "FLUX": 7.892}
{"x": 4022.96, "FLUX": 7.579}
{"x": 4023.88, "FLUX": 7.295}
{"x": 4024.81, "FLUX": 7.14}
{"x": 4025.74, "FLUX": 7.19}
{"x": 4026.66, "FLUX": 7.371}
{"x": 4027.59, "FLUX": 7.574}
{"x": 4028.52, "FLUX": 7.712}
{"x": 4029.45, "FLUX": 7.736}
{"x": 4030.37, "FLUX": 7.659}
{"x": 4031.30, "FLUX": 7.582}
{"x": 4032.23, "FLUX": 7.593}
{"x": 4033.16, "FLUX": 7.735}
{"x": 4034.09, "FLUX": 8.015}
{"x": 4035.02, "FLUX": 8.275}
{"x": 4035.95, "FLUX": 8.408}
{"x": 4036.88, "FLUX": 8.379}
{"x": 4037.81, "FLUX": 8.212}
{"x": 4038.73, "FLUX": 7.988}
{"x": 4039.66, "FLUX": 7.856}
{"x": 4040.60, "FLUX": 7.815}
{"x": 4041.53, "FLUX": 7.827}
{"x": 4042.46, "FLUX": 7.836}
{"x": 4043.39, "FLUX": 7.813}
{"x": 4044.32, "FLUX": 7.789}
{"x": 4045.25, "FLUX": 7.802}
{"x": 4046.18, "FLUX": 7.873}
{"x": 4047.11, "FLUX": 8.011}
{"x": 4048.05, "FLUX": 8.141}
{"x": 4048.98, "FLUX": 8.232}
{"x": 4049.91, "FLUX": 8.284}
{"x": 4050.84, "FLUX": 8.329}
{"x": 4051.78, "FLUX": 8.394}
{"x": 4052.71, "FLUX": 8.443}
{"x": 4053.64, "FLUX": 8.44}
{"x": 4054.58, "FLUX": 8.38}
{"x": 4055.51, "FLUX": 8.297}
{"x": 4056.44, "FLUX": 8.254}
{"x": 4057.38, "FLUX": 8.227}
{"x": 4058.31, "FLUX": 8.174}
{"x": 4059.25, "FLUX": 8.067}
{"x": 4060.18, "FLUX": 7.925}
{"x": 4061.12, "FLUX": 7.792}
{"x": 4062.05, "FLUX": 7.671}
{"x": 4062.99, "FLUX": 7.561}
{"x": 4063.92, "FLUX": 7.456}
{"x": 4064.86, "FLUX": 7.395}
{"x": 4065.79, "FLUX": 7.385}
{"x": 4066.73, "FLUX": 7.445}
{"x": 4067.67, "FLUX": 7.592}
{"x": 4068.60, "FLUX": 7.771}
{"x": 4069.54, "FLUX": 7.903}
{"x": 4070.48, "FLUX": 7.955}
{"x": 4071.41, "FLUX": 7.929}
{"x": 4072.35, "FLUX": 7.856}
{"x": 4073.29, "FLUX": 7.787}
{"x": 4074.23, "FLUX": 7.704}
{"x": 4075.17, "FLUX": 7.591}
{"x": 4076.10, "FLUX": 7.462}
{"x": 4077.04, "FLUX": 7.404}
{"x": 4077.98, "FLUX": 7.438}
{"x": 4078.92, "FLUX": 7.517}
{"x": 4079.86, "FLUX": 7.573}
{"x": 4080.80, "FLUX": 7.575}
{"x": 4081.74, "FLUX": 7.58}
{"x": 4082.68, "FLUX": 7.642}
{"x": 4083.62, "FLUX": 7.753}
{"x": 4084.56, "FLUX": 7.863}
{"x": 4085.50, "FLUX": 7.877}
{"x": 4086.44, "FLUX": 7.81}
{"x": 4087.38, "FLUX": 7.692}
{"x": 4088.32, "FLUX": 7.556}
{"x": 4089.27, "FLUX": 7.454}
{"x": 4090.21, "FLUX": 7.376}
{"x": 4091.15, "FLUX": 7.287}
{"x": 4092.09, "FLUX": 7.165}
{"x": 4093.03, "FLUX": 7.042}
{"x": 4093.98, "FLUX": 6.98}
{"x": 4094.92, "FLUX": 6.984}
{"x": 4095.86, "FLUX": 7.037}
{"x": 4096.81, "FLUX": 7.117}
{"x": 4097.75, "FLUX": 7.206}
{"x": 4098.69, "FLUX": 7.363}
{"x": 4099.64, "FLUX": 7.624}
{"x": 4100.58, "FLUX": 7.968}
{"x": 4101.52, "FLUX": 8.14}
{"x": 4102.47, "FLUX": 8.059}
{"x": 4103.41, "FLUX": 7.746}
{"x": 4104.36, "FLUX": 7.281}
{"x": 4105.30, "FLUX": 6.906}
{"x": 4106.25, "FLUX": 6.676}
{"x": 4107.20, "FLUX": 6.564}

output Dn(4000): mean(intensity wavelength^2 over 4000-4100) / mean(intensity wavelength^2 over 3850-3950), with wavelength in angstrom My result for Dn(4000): 1.3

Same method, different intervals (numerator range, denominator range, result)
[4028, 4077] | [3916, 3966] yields 1.33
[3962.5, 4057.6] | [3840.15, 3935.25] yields 1.17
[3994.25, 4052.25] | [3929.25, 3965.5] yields 1.29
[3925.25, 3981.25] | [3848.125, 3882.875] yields 0.90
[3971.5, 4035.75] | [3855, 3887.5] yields 1.15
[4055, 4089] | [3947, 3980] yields 1.35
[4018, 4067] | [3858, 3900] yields 1.34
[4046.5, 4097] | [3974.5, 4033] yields 1.11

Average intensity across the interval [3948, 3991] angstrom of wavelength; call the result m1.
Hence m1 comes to 6.12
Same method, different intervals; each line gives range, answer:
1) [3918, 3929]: 6.46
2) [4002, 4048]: 7.81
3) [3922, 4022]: 6.57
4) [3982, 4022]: 7.39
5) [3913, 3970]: 6.23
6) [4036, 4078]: 7.92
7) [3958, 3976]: 5.36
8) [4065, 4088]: 7.67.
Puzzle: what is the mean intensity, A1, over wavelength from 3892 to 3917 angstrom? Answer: 6.73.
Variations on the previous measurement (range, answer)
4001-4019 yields 7.78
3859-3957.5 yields 6.51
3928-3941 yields 5.42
